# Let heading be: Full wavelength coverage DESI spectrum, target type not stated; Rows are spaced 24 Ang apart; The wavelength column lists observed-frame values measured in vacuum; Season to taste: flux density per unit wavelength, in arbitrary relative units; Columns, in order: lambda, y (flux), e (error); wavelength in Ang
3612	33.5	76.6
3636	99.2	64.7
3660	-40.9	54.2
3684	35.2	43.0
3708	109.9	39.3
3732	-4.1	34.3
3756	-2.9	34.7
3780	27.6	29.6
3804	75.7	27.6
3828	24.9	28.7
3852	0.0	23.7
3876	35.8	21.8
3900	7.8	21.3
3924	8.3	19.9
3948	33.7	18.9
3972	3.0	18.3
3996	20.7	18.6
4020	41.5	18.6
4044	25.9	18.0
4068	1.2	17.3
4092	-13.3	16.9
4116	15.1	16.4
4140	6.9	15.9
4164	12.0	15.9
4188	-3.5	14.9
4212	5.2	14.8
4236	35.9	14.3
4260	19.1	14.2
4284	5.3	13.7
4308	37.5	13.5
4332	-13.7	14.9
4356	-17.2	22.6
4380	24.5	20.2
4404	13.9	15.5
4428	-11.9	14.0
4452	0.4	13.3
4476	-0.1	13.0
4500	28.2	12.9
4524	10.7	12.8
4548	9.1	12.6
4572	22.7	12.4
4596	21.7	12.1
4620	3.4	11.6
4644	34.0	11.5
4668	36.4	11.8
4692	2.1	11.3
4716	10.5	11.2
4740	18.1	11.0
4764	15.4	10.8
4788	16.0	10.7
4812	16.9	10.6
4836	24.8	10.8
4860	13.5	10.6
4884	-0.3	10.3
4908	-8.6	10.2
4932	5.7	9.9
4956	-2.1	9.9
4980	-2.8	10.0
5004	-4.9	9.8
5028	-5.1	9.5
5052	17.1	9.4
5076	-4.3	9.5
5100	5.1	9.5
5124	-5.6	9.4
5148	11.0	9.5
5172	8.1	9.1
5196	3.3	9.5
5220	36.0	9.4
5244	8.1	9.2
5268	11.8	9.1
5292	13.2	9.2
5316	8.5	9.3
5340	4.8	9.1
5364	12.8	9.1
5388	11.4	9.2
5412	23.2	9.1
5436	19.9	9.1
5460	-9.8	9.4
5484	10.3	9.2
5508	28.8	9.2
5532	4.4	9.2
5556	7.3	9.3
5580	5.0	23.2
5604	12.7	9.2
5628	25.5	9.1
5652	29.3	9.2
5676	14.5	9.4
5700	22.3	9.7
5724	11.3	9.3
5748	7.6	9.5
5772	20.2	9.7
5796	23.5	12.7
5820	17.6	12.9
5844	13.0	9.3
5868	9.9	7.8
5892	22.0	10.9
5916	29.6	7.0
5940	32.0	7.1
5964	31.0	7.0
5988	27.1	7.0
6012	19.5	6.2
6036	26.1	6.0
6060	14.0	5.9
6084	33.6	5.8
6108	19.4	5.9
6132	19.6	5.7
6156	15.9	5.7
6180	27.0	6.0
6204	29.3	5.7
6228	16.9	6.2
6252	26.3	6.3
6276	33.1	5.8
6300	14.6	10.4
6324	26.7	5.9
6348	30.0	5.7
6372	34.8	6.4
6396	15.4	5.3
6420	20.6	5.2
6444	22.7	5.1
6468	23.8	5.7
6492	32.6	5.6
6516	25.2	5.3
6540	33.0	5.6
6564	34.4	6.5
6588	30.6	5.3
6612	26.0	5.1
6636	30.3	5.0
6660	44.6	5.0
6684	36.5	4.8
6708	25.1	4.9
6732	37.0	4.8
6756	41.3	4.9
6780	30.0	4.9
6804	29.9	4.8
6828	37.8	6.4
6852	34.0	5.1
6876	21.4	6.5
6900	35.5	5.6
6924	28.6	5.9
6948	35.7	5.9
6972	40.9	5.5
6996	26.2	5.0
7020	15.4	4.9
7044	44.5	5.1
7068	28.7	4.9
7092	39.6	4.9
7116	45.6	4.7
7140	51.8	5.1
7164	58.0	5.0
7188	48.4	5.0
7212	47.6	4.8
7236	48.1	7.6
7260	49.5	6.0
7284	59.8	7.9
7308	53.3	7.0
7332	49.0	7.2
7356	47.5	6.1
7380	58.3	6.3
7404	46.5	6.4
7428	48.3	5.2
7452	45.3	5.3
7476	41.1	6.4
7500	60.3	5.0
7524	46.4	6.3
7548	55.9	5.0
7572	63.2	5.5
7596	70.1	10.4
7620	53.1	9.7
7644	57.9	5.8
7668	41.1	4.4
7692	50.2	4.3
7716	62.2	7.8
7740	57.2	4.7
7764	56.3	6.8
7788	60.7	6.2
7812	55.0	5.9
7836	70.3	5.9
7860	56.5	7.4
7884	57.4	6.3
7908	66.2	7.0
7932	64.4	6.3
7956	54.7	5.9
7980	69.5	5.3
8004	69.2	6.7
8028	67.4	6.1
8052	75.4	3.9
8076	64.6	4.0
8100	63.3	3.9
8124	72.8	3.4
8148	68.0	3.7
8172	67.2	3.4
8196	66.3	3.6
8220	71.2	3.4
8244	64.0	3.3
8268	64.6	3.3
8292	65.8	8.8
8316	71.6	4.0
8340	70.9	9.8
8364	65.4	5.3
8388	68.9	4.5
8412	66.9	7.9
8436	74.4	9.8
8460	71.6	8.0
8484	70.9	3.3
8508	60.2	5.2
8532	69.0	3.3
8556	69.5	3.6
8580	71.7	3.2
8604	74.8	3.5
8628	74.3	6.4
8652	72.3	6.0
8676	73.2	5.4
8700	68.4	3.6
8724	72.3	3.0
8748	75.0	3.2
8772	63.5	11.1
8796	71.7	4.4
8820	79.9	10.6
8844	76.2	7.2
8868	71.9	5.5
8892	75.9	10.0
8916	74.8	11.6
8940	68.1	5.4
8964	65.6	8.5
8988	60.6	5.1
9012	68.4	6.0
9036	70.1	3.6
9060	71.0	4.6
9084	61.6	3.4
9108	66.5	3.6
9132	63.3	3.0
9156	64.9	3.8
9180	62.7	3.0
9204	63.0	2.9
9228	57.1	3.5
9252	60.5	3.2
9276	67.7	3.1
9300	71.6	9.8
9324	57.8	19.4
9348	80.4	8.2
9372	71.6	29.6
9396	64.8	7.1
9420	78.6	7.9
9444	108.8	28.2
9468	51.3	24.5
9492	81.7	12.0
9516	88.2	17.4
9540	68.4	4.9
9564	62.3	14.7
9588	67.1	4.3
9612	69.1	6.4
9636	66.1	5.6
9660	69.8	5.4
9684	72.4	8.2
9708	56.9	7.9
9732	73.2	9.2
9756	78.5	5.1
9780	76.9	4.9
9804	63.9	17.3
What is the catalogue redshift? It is 0.783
